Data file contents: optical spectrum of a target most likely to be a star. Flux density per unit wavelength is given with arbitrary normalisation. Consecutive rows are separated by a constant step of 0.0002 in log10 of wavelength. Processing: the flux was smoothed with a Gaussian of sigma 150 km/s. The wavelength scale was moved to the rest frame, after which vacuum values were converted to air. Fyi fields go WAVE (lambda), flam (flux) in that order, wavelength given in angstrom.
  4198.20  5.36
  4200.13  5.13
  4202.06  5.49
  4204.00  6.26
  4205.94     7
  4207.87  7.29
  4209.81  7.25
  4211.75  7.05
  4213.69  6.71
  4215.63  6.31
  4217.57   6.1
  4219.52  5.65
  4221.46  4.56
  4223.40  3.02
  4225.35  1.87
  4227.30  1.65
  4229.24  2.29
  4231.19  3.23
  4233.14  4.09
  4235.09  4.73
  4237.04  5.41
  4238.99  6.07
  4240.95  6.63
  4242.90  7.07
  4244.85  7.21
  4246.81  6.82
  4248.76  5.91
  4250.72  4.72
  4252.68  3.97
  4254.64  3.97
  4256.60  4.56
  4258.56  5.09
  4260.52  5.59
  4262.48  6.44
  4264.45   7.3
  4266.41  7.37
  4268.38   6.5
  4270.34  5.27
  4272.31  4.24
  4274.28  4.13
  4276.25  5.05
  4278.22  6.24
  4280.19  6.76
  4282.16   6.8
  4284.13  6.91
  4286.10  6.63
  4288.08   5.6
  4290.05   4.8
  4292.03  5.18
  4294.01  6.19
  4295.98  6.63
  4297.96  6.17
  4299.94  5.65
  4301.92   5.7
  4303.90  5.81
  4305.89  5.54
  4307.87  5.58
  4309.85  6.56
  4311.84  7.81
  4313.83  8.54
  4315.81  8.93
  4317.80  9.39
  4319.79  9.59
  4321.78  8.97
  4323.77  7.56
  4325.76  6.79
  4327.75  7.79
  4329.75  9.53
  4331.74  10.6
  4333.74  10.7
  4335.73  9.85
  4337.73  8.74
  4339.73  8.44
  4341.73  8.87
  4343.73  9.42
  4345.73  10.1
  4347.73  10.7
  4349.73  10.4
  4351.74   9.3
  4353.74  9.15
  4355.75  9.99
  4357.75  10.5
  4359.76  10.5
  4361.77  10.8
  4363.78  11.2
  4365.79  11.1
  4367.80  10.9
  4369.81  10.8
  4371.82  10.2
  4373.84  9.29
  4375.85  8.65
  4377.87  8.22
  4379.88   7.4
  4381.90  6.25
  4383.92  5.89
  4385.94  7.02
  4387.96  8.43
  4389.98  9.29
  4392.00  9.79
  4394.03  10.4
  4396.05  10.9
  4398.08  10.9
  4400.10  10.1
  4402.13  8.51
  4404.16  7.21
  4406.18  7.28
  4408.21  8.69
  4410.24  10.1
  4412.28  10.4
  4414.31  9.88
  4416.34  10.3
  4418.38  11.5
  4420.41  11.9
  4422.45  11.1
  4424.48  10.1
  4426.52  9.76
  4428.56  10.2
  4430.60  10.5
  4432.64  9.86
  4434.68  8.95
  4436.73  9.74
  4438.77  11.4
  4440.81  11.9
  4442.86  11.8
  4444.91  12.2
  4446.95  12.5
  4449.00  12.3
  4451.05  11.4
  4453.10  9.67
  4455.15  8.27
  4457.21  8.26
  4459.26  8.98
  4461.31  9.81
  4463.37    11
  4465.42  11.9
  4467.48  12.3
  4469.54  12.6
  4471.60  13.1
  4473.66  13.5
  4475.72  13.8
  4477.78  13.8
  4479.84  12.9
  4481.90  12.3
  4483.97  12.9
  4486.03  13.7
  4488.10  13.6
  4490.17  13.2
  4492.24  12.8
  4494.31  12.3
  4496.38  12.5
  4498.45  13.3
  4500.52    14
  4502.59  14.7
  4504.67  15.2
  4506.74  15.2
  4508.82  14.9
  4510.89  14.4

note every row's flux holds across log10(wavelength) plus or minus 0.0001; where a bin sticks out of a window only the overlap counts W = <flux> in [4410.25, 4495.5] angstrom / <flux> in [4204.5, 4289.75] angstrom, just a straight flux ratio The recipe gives 2.07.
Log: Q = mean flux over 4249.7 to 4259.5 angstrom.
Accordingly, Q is 4.46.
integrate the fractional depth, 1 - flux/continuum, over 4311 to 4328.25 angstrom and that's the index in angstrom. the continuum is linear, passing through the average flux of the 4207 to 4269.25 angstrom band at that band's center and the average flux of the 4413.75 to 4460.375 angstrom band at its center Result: -2.1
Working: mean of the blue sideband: 5.38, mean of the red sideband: 10.5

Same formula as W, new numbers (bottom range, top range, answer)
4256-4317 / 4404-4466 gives 1.68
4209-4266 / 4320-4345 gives 1.71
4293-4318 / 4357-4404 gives 1.40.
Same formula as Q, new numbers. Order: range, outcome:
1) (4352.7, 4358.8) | 9.89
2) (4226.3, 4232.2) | 2.4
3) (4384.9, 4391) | 8.24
